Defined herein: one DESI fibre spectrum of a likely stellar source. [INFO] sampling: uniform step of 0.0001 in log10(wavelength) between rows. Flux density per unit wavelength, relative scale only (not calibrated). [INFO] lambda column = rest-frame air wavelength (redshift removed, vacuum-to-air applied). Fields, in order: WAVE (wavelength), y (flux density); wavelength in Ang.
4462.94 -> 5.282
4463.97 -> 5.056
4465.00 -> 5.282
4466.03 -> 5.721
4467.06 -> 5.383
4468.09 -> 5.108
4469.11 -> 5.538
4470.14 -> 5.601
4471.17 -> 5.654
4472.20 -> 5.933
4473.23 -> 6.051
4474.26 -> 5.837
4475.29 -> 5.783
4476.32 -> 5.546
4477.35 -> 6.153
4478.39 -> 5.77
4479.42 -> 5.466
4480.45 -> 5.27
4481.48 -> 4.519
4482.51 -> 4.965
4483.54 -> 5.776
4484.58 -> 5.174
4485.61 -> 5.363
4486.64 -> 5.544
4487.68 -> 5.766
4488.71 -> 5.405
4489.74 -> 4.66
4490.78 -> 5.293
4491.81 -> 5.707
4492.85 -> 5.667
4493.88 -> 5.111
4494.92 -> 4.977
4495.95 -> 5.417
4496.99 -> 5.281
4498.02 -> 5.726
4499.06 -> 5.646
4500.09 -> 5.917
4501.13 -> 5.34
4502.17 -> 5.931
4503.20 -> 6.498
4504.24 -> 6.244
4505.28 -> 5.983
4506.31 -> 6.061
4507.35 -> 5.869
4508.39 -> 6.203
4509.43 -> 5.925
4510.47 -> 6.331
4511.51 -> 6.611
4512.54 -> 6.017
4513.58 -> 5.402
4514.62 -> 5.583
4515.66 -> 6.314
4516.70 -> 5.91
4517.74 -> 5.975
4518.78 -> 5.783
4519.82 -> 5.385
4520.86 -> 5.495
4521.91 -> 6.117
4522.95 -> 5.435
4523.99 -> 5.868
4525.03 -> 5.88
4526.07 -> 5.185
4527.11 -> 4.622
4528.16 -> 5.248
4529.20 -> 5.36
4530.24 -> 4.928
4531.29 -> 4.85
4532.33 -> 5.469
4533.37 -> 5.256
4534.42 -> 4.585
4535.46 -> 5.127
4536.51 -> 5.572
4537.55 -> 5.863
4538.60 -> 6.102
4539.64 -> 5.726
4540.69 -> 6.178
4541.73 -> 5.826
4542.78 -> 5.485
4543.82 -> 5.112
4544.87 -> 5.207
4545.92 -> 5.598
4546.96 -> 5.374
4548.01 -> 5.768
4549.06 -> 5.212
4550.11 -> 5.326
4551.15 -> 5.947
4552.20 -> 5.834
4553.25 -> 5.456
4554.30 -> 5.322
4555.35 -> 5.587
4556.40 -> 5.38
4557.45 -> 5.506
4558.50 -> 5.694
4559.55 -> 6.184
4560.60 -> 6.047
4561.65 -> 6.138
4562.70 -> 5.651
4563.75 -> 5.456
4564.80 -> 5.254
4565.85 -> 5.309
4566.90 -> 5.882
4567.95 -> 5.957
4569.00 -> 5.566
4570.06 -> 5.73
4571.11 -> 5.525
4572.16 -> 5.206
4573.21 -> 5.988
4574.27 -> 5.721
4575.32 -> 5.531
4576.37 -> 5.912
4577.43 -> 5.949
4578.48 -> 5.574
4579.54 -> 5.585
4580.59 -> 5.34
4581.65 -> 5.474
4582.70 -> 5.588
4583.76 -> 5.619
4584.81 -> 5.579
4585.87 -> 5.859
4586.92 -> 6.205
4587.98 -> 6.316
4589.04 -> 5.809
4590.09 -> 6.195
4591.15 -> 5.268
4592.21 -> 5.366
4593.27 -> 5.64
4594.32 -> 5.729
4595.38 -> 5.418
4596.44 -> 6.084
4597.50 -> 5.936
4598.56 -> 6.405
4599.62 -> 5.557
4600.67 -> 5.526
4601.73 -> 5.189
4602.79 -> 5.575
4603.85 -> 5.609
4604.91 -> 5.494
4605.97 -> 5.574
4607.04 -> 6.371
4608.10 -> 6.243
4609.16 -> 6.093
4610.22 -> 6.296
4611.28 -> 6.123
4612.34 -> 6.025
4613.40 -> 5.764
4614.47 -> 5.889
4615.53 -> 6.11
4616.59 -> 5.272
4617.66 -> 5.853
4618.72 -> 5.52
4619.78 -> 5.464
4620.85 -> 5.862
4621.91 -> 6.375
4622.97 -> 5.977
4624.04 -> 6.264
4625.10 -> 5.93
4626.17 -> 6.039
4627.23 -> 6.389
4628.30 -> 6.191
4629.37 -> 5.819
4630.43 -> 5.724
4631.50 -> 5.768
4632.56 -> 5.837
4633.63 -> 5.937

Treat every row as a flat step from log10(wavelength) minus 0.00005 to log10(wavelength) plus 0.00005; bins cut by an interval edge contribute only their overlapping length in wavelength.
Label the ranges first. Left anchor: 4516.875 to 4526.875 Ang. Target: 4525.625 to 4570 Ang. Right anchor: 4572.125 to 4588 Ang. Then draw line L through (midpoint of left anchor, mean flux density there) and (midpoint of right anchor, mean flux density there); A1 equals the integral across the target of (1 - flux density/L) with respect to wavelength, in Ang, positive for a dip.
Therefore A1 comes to 1.4 Ang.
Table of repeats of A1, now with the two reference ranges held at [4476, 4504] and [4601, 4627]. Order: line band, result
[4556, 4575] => 0.15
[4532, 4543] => 0.13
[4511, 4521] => -0.53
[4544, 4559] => 0.45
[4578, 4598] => 0.27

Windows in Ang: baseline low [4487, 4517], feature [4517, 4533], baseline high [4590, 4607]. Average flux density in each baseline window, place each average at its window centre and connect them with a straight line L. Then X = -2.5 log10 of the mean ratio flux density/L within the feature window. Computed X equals 0.06 mag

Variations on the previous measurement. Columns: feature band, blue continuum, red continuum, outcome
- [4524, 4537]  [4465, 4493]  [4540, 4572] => 0.08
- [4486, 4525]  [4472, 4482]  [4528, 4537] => -0.07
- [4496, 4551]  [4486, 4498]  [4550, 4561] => -0.03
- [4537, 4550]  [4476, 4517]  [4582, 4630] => 0.02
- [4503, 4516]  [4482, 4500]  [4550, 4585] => -0.12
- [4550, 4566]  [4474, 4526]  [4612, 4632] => 0.03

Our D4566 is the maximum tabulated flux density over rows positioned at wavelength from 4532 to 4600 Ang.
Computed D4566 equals 6.405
